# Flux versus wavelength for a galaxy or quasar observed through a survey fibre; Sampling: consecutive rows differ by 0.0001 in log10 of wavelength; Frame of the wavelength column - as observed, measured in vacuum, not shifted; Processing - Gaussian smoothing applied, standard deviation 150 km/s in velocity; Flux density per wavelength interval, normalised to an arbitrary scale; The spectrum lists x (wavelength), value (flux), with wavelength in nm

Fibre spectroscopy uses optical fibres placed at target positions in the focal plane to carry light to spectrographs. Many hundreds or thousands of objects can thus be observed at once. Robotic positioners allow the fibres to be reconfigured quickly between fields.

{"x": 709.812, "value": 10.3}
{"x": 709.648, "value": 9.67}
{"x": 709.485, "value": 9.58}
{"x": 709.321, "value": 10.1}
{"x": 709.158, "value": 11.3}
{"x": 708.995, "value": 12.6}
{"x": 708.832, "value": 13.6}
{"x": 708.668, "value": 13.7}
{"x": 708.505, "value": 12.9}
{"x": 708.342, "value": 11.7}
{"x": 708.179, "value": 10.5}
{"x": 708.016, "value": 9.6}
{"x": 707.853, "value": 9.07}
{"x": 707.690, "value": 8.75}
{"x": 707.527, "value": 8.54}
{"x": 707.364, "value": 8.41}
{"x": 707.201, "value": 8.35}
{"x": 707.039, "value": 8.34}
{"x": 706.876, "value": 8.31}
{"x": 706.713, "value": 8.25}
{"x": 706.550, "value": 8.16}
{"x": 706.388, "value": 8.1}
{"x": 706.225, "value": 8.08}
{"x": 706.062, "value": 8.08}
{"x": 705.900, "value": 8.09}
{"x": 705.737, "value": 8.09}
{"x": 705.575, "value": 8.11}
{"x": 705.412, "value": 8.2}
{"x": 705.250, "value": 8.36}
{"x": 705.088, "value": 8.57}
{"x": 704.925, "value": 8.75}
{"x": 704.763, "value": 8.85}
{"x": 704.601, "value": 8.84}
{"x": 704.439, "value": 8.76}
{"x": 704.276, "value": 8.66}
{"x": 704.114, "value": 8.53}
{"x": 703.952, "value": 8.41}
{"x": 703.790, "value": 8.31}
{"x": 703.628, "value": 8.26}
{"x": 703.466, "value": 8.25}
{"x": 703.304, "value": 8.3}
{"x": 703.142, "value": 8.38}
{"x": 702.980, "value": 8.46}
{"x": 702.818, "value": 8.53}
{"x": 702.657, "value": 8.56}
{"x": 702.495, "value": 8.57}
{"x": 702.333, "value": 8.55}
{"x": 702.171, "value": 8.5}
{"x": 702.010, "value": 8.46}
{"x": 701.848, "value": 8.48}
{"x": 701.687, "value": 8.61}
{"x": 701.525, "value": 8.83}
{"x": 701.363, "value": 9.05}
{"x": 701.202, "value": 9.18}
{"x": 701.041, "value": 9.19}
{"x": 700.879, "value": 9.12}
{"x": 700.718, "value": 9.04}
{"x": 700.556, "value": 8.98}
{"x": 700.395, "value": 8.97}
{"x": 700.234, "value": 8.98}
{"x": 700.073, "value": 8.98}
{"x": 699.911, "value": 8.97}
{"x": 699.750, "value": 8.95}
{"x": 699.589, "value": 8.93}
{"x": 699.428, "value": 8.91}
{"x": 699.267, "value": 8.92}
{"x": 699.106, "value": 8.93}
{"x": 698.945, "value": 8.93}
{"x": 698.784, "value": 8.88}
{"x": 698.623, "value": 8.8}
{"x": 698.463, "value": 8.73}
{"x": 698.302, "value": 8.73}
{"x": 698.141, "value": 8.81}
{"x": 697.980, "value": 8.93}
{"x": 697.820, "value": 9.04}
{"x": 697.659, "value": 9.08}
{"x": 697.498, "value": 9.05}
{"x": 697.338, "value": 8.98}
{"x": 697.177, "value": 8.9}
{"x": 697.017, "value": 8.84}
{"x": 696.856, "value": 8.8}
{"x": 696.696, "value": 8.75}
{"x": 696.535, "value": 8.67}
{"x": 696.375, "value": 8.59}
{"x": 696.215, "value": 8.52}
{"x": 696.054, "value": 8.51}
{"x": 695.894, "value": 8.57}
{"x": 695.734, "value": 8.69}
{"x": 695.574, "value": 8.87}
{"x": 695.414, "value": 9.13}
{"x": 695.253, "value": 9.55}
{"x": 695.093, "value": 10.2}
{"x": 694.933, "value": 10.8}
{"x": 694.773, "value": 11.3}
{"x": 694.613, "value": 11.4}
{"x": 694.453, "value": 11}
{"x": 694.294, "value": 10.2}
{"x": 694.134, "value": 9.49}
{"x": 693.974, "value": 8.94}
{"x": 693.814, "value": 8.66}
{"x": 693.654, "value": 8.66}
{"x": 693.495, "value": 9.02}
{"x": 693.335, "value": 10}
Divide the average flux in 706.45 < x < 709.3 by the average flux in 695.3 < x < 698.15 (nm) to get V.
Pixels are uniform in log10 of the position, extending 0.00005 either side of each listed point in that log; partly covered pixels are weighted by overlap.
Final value 1.1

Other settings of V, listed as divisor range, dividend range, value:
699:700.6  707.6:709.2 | 1.27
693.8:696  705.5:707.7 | 0.84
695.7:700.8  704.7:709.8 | 1.07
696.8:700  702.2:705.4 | 0.96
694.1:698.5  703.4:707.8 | 0.90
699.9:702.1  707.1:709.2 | 1.20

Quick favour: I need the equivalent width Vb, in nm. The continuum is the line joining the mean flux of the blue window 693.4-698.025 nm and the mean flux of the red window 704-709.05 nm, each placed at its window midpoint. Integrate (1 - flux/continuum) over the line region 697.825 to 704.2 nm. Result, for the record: 0.35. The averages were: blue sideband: 9.29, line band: 8.75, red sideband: 9.23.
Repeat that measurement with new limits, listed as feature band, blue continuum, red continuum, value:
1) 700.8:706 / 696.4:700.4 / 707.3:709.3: 0.700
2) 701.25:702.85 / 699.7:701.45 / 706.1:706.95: 0.035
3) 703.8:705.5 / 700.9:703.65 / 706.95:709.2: 0.146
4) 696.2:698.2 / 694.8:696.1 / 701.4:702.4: 0.070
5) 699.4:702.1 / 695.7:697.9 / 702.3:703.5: -0.109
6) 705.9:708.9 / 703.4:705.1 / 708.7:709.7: 0.245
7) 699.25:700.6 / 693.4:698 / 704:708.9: 0.039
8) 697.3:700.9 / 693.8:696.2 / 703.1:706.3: 0.078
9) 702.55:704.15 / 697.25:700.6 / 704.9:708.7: 0.101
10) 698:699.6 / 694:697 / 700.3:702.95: 0.043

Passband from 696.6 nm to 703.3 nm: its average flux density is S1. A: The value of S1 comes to 8.83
